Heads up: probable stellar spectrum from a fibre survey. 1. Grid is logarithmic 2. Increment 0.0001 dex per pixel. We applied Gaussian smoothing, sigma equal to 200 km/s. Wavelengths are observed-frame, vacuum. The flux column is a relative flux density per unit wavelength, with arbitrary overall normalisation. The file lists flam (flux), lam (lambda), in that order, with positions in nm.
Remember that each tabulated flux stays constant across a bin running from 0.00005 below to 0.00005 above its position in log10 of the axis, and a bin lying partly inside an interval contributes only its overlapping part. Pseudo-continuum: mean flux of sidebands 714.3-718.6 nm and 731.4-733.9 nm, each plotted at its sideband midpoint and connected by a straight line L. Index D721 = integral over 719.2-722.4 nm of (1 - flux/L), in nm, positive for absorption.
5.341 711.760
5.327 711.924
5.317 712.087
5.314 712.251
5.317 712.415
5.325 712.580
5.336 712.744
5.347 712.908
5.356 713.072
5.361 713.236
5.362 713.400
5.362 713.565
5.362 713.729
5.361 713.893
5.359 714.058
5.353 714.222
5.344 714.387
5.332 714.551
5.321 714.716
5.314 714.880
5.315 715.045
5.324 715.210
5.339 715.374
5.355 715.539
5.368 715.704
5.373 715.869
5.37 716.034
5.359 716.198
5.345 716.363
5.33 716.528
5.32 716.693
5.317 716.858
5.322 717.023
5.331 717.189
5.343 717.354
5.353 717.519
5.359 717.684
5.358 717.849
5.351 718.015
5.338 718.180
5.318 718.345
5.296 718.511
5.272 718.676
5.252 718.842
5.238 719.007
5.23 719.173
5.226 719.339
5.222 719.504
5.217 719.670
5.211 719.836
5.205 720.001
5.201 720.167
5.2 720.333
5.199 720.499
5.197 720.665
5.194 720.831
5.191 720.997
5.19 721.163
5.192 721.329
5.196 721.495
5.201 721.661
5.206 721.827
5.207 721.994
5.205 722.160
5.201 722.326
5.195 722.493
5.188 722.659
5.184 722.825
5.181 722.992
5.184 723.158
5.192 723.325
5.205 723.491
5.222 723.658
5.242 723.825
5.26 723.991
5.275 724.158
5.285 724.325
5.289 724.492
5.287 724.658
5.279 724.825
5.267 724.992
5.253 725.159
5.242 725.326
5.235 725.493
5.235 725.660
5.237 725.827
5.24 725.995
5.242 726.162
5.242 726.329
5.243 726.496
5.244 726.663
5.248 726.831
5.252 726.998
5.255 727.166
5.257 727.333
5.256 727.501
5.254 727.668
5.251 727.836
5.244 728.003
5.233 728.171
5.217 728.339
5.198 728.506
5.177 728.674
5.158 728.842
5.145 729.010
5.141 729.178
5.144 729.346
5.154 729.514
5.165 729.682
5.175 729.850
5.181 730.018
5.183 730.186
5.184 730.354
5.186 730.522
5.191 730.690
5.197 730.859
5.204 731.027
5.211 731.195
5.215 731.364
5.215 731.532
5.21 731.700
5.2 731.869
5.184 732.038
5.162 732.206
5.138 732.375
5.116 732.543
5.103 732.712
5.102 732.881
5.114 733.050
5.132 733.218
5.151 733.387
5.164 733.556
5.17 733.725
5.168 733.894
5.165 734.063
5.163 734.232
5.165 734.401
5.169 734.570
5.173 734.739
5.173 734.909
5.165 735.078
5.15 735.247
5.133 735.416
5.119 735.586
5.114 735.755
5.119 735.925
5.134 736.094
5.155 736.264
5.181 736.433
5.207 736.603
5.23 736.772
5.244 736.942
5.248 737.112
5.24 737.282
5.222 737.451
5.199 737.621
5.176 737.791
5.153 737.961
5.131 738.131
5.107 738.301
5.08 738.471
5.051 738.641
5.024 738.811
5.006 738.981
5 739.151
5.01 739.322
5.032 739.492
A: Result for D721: 0.05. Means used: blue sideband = 5.34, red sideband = 5.16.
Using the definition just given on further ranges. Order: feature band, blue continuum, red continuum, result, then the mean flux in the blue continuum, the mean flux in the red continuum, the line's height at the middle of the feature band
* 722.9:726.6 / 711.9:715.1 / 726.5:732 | 0.00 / 5.34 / 5.2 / 5.24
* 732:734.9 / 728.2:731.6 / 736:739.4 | 0.01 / 5.18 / 5.14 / 5.16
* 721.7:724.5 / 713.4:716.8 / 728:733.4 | 0.02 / 5.35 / 5.17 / 5.26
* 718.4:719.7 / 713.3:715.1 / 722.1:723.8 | 0.00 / 5.34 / 5.2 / 5.26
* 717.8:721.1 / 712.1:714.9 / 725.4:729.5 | 0.03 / 5.34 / 5.22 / 5.29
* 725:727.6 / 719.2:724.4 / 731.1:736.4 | -0.03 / 5.21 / 5.16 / 5.19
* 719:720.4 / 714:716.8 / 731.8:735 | 0.02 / 5.34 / 5.15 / 5.3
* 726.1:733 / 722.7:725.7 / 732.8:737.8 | 0.01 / 5.24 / 5.17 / 5.21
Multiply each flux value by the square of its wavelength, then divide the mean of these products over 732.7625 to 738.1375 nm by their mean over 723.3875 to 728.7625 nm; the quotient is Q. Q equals 1.01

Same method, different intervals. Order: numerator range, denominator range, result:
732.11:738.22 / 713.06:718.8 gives 1.02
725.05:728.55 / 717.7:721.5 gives 1.02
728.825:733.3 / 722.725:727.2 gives 1.00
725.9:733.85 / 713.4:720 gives 1.01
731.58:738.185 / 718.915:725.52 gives 1.02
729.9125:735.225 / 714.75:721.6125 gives 1.02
